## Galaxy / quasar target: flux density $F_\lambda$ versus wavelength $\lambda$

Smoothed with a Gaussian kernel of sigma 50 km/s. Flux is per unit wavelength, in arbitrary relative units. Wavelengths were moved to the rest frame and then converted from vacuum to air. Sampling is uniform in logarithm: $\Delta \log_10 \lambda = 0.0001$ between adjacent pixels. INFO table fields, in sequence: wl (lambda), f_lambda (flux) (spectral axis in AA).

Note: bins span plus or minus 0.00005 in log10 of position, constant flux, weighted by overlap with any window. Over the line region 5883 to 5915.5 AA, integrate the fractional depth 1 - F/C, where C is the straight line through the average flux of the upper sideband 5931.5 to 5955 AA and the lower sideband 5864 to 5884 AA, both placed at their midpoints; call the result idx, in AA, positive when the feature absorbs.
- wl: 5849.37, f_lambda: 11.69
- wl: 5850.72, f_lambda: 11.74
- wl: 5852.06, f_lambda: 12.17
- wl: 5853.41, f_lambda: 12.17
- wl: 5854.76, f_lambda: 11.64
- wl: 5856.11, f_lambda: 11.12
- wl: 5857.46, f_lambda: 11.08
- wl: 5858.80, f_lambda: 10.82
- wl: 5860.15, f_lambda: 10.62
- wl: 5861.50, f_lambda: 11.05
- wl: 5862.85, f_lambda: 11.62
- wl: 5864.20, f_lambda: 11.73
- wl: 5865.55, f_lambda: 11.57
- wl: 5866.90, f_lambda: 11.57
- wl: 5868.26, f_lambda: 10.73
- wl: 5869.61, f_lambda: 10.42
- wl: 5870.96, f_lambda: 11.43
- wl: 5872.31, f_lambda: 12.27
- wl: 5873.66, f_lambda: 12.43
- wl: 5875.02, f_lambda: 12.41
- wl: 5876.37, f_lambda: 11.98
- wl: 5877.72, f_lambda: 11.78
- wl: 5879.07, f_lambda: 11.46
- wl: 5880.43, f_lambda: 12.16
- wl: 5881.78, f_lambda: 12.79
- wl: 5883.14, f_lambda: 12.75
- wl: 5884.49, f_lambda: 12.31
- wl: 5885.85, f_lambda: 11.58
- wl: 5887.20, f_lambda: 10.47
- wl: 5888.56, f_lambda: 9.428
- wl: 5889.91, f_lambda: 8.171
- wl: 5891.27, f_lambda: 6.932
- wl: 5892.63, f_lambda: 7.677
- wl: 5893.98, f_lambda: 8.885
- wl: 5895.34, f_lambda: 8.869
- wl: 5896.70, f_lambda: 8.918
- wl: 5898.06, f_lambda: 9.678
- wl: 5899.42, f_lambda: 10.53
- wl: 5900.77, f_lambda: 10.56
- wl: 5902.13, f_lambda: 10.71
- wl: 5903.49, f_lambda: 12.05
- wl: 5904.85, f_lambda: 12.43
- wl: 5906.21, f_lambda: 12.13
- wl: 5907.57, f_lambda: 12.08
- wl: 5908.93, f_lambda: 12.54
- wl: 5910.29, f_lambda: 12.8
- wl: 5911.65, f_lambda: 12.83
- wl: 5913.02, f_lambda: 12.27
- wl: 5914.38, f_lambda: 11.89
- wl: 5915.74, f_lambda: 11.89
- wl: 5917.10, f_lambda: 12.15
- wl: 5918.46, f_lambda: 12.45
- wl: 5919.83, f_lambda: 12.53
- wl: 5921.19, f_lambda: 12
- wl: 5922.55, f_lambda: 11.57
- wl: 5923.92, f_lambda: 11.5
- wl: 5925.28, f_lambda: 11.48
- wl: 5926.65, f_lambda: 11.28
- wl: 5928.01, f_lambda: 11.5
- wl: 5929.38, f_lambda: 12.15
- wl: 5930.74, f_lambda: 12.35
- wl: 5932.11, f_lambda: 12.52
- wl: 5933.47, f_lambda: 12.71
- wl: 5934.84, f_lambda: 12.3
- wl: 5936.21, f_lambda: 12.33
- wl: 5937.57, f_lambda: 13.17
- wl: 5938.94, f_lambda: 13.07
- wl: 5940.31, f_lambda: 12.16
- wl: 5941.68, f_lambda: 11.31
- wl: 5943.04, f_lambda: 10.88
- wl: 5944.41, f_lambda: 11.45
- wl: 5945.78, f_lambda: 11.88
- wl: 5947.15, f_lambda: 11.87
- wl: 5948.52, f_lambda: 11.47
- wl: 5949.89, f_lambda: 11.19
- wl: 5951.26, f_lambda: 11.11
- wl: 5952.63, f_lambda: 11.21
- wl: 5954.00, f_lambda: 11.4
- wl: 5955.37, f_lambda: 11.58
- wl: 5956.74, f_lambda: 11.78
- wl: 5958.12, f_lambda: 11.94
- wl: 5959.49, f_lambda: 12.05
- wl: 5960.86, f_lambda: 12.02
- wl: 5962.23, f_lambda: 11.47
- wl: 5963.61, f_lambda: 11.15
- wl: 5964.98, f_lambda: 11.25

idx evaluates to 3.0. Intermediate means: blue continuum 11.8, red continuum 11.9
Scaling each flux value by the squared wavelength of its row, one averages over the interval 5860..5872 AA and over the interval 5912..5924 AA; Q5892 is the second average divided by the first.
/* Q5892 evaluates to 1.09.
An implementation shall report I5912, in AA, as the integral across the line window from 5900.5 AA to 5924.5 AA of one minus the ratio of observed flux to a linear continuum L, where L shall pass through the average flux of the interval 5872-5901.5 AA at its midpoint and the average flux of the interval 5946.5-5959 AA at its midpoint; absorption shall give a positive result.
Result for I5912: -2.4 AA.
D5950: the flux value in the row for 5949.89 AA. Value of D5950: 11.19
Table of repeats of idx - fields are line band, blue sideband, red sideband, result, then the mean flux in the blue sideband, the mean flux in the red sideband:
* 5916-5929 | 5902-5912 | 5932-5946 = 0.4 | 12.3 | 12.2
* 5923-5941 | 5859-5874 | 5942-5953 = -1.3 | 11.4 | 11.4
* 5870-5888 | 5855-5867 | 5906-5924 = -0.6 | 11.2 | 12.2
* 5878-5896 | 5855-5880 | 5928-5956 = 2.0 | 11.5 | 11.9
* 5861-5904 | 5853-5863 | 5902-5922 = 3.0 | 11.2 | 12.2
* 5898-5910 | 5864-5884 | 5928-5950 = 0.4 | 11.8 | 12.1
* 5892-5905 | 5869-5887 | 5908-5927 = 2.3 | 12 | 12.1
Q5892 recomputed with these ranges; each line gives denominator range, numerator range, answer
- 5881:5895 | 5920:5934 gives 1.20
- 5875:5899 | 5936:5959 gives 1.15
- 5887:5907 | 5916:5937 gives 1.24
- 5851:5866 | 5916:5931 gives 1.06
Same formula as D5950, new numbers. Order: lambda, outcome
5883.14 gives 12.75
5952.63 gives 11.21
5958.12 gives 11.94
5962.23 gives 11.47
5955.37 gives 11.58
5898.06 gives 9.678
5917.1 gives 12.15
